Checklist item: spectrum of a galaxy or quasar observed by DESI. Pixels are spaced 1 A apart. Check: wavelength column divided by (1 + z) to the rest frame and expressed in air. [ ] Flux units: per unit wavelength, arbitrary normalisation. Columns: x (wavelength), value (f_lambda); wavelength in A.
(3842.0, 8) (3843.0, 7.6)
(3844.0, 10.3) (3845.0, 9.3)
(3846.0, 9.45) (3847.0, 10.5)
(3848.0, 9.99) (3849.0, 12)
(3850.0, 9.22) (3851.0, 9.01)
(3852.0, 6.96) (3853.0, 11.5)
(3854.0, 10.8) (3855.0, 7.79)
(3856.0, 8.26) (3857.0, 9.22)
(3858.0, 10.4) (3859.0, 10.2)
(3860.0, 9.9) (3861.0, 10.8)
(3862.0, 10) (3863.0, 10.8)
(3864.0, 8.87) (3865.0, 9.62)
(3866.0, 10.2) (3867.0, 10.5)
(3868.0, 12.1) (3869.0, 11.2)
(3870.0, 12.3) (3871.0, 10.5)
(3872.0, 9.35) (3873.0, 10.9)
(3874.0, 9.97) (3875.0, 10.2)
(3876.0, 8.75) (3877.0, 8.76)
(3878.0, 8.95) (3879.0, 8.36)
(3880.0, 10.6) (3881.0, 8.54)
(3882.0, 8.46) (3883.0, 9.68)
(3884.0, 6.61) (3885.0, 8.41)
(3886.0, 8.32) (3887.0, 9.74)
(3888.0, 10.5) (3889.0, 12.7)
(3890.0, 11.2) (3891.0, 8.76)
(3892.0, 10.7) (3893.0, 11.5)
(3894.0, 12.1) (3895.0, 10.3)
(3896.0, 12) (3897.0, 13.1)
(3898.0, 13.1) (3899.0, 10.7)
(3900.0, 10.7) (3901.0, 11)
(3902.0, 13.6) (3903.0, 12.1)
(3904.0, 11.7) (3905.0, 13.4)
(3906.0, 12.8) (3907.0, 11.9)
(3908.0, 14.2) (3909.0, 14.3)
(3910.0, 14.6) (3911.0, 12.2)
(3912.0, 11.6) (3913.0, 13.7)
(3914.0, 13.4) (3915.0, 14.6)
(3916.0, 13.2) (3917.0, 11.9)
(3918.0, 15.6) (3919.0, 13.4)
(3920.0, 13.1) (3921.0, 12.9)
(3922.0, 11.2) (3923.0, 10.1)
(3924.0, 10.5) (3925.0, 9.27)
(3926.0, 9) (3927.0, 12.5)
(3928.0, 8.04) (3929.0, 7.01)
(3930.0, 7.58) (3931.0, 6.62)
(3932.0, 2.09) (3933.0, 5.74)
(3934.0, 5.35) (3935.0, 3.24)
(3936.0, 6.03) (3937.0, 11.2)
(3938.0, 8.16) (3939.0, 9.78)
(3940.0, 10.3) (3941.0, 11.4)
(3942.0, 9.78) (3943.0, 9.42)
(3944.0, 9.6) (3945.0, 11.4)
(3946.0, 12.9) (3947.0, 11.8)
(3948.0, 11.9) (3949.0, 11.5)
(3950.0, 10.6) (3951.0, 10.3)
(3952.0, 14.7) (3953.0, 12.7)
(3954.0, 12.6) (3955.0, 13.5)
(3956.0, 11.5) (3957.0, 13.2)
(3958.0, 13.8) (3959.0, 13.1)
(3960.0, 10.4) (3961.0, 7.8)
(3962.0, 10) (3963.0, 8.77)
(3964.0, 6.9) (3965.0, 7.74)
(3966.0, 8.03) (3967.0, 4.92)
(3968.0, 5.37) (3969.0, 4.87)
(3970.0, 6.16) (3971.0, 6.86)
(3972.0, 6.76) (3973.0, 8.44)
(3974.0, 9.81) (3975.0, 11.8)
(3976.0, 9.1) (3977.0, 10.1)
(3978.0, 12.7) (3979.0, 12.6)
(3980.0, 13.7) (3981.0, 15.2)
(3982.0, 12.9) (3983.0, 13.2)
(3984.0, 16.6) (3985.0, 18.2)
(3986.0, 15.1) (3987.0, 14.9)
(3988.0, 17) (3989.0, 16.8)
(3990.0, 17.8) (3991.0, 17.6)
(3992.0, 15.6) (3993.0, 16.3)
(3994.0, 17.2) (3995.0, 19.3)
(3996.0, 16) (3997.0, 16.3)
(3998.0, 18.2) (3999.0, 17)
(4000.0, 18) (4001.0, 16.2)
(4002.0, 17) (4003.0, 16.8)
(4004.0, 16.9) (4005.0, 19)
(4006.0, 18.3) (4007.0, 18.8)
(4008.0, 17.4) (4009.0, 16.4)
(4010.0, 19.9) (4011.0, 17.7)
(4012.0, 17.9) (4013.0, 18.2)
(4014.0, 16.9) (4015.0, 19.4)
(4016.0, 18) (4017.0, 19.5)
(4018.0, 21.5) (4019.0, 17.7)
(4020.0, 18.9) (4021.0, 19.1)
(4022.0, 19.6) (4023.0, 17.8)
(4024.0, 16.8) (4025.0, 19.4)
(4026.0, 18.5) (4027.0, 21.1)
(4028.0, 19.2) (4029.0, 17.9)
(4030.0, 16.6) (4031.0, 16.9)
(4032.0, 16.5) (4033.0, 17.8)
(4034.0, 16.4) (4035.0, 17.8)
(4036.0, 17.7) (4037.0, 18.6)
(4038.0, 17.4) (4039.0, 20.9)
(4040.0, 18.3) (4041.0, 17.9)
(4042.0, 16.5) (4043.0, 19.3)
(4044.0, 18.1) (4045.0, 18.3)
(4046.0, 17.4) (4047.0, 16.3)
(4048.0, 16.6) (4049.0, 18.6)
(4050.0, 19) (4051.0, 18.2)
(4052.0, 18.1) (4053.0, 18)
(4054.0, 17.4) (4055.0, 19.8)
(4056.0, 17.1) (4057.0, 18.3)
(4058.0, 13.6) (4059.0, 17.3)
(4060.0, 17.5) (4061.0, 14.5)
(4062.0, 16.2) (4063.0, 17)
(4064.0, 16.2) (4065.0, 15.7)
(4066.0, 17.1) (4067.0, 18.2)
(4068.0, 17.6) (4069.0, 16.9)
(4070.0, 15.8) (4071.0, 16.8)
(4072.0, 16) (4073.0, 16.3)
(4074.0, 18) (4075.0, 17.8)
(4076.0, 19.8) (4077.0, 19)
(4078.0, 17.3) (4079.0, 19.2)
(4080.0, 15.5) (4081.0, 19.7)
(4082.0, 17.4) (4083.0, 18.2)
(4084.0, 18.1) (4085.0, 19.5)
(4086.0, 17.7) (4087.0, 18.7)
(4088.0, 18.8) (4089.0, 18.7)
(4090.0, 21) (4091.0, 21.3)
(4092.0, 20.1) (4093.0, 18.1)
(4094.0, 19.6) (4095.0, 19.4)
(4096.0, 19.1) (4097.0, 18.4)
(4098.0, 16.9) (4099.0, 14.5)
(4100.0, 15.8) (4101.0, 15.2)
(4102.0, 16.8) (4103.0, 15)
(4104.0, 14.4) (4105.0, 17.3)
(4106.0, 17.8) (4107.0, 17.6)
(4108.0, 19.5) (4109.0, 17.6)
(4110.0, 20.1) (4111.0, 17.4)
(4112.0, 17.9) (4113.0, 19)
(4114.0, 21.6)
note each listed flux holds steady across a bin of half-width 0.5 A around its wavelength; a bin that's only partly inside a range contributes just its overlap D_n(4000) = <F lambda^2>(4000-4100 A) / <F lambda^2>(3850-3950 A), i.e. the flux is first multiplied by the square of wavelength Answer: 1.9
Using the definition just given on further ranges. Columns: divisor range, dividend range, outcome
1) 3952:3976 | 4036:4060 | 1.97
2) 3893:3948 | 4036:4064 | 1.73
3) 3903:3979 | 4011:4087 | 1.82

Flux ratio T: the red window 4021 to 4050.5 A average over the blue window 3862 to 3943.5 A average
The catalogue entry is 1.7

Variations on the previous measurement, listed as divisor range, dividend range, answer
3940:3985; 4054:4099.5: 1.66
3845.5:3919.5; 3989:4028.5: 1.66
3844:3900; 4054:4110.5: 1.75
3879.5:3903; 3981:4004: 1.56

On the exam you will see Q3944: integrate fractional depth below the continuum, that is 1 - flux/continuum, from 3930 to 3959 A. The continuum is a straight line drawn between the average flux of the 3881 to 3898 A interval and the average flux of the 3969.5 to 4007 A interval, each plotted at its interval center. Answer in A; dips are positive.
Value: 6.3 A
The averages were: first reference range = 10.3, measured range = 10.1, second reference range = 14.7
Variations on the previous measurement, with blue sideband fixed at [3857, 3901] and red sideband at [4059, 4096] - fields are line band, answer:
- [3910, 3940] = 4.7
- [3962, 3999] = 4.6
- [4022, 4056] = -3.4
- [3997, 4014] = -2.8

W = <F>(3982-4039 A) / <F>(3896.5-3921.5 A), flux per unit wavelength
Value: 1.4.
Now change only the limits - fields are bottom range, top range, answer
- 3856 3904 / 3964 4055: 1.55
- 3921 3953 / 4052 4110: 1.87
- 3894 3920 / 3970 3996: 1.08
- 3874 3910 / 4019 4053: 1.67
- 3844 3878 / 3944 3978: 1.00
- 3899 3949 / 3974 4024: 1.54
